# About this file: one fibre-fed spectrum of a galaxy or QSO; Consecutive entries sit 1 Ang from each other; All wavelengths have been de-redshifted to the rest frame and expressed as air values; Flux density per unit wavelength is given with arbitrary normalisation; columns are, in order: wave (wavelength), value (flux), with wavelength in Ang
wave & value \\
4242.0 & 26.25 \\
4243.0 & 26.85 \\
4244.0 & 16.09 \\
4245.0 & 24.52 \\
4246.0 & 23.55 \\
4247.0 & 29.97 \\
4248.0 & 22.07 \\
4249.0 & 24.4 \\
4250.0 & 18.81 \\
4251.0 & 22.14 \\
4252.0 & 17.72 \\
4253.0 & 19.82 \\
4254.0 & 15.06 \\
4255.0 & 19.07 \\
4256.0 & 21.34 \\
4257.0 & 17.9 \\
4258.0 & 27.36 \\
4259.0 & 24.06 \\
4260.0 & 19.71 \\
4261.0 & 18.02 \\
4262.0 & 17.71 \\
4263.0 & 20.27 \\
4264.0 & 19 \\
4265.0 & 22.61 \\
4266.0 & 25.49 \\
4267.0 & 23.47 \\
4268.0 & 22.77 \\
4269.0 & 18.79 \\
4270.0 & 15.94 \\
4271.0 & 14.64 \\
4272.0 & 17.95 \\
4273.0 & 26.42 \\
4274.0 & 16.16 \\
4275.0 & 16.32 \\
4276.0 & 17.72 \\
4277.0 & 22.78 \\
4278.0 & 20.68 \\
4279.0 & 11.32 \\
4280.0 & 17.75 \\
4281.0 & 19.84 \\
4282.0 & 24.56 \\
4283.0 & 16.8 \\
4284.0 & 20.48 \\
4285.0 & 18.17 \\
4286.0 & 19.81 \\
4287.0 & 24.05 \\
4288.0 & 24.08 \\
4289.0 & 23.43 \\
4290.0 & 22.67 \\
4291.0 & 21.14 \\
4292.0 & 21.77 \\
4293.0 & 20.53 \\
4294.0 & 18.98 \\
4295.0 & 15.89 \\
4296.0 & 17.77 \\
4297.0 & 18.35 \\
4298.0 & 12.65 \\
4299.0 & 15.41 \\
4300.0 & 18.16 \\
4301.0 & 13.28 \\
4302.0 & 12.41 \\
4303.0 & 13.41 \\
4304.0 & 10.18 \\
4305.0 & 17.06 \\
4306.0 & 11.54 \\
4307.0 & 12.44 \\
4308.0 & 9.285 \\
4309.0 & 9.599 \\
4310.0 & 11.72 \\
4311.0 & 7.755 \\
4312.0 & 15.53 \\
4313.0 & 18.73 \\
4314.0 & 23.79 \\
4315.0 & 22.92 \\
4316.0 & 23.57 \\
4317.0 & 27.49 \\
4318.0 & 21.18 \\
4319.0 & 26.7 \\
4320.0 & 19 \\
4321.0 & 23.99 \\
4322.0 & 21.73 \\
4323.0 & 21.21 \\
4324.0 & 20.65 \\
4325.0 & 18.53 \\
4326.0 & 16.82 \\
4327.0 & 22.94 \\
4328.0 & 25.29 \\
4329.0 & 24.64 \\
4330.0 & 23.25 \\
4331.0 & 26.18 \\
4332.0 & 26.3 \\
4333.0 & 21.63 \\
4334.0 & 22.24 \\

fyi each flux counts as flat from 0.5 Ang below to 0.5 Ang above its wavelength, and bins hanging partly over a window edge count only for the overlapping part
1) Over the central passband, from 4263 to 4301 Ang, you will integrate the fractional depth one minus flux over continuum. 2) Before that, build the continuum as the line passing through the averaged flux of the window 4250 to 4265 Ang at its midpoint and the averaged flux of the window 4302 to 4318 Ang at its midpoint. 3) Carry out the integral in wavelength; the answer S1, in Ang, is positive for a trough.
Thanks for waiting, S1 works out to -3.2 Ang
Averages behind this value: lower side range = 20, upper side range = 15.7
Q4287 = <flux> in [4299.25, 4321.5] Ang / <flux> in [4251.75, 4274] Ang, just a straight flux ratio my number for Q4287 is 0.8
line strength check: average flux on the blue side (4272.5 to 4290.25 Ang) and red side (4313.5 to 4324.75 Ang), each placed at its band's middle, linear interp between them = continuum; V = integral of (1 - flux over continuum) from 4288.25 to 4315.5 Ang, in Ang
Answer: 6.7 Ang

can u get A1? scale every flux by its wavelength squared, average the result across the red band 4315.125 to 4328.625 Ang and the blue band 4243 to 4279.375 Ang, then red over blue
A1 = 1.12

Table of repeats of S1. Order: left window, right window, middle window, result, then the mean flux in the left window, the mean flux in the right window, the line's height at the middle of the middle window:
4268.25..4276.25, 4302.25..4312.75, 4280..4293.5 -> -4.9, 18.2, 12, 15.6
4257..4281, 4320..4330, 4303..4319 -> 3.6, 19.8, 21.7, 21.2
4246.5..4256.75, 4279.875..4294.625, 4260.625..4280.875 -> 1.6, 21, 21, 21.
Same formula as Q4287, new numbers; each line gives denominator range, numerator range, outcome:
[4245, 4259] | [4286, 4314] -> 0.76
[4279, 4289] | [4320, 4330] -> 1.07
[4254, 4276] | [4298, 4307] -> 0.69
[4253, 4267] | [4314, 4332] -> 1.11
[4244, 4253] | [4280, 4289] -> 0.94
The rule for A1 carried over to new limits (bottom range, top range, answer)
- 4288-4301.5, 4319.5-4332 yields 1.21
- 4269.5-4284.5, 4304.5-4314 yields 0.72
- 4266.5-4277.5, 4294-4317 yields 0.81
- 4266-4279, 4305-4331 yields 1.02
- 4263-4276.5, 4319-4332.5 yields 1.17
